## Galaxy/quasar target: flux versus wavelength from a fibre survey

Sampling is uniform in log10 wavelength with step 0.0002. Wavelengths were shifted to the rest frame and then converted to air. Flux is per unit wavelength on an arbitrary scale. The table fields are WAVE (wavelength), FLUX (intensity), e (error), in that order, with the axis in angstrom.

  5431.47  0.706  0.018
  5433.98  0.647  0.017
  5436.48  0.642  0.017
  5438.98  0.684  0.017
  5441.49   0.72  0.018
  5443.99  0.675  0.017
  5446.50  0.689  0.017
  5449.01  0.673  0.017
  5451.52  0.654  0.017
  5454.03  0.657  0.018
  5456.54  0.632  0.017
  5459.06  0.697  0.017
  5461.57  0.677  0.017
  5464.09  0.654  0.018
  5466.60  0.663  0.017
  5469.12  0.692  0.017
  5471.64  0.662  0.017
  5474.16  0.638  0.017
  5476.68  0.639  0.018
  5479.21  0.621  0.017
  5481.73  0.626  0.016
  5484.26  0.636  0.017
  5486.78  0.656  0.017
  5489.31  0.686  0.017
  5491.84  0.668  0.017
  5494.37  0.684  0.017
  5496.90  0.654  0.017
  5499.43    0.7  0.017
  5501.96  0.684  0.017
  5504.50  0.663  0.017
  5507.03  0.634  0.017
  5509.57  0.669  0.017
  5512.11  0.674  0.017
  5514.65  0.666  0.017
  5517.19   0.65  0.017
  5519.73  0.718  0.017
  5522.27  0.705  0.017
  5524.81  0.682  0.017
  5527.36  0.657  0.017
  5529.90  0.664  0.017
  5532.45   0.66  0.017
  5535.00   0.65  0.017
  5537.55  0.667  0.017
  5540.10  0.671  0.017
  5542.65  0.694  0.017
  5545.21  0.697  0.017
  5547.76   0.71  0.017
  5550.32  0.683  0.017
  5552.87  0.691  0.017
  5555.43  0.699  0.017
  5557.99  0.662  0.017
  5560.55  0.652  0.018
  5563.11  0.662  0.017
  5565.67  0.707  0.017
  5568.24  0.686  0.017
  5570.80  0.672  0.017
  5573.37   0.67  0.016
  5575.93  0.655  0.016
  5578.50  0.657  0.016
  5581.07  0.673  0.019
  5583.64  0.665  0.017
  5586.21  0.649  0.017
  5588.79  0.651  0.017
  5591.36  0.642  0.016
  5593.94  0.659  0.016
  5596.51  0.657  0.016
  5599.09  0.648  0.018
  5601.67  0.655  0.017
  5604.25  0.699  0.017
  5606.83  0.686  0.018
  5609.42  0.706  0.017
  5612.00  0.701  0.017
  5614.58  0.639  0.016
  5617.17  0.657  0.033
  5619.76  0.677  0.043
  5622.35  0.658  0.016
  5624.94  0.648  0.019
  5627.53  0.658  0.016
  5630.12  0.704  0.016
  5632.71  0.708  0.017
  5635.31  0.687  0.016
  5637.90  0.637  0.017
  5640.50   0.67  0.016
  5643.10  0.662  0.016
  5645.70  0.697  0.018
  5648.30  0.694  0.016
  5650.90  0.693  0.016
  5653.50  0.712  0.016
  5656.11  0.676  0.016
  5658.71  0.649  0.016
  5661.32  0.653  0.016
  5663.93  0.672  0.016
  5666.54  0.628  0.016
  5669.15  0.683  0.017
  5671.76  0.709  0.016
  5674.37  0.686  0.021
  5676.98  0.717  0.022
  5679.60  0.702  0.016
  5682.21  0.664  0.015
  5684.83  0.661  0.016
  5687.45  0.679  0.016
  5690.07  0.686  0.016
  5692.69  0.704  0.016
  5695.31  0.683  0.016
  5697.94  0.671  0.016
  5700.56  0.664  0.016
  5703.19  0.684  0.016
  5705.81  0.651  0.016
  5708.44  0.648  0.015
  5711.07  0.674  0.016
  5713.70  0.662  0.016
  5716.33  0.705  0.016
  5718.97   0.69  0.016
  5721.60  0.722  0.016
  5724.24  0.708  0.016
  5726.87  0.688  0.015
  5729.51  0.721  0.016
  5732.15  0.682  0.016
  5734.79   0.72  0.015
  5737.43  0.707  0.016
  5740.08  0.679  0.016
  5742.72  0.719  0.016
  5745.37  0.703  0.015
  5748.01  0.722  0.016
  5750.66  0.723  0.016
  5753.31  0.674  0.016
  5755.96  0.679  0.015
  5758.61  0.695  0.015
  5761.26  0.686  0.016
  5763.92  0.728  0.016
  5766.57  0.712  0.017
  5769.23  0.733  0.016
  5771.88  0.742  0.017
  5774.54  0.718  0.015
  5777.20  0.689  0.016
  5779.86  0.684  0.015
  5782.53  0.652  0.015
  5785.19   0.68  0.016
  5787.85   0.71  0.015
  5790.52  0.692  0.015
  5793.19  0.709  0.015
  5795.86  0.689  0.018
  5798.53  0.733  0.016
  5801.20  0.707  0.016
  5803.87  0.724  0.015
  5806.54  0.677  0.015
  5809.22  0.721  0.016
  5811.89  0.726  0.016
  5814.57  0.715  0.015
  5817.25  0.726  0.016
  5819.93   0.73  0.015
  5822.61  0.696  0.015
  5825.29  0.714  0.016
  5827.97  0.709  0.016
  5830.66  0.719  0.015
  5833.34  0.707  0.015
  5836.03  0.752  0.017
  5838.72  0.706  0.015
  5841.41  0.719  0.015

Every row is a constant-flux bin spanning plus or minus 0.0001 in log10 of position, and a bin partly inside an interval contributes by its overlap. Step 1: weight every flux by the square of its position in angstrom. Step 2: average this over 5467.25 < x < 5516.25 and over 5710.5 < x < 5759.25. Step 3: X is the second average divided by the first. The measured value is 1.15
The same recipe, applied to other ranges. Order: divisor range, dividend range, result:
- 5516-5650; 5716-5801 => 1.11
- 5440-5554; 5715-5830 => 1.16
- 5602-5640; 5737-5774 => 1.10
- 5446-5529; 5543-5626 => 1.04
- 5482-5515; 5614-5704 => 1.08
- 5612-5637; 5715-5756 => 1.09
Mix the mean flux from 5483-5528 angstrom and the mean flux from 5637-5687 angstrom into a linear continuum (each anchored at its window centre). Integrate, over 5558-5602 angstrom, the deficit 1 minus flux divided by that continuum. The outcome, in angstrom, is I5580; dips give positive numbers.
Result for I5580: 0.8 angstrom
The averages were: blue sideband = 0.672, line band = 0.663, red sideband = 0.677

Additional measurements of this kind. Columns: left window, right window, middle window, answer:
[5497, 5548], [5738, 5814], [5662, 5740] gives 1.2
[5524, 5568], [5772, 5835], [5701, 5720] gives 0.6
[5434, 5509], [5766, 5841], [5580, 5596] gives 0.6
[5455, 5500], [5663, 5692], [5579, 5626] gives 0.6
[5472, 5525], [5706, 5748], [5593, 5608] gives 0.2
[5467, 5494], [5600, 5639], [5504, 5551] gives -1.0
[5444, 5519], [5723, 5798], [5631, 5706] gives 1.1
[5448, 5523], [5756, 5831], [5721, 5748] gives -0.2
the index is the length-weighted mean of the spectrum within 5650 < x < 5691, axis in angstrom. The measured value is 0.679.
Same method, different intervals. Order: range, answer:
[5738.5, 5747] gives 0.701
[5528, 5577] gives 0.676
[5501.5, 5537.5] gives 0.669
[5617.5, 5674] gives 0.675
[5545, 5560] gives 0.688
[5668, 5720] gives 0.681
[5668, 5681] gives 0.7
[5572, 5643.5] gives 0.667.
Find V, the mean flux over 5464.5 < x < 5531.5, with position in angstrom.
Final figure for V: 0.665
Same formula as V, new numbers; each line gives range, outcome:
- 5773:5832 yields 0.706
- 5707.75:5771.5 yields 0.7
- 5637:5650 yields 0.674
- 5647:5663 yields 0.679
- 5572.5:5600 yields 0.657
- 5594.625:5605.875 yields 0.665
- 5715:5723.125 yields 0.705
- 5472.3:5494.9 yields 0.65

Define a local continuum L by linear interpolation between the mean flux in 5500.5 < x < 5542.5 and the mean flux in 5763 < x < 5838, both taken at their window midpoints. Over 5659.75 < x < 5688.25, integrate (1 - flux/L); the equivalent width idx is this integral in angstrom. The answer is 0.6 angstrom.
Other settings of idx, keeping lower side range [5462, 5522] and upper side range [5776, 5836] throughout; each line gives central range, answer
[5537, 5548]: -0.28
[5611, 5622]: 0.22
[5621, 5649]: 0.34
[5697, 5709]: 0.48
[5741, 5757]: -0.11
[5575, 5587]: 0.27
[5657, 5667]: 0.48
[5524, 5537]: 0.13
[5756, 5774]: -0.33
